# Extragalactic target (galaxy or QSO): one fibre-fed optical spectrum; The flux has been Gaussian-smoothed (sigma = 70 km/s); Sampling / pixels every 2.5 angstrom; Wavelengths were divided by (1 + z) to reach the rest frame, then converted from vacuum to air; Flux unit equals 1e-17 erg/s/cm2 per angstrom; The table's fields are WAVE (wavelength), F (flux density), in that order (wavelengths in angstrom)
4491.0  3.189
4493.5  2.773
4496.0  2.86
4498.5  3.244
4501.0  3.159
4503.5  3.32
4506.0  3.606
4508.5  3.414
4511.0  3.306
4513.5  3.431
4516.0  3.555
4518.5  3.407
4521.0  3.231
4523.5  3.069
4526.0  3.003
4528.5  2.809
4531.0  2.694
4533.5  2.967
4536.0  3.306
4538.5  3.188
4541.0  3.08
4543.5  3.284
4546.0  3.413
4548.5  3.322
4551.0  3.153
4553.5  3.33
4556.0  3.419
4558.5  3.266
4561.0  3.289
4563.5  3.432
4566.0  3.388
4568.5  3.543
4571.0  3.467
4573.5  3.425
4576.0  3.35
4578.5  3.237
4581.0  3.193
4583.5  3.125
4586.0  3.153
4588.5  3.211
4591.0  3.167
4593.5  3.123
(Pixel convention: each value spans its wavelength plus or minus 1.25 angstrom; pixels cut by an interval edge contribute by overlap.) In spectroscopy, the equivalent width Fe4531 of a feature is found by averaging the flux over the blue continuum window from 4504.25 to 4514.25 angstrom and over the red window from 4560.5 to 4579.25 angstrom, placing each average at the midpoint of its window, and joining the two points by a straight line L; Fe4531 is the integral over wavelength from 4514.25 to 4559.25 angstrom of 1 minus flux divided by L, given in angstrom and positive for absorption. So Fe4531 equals 2.9 angstrom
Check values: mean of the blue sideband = 3.43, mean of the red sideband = 3.4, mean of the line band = 3.2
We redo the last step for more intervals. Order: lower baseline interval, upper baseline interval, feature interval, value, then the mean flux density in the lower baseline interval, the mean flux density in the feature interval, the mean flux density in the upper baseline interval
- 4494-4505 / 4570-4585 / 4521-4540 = 1.0 angstrom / 3.13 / 3.02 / 3.29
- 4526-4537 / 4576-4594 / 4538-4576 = -3.4 angstrom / 2.94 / 3.34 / 3.19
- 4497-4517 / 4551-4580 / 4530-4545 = 1.2 angstrom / 3.37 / 3.1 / 3.37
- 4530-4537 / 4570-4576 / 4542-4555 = -0.6 angstrom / 2.99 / 3.3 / 3.43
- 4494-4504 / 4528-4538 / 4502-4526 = -2.4 angstrom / 3.1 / 3.35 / 2.97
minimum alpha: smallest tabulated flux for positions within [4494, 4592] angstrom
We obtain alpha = 2.694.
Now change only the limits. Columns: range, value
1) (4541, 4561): 3.08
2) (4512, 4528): 3.003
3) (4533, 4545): 2.967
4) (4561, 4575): 3.289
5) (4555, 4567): 3.266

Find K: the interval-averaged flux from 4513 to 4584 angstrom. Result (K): 3.25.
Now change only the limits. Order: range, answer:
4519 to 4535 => 2.99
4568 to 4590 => 3.29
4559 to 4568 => 3.38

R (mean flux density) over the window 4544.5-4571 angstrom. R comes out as 3.36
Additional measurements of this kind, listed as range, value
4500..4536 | 3.22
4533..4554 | 3.23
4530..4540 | 3.05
